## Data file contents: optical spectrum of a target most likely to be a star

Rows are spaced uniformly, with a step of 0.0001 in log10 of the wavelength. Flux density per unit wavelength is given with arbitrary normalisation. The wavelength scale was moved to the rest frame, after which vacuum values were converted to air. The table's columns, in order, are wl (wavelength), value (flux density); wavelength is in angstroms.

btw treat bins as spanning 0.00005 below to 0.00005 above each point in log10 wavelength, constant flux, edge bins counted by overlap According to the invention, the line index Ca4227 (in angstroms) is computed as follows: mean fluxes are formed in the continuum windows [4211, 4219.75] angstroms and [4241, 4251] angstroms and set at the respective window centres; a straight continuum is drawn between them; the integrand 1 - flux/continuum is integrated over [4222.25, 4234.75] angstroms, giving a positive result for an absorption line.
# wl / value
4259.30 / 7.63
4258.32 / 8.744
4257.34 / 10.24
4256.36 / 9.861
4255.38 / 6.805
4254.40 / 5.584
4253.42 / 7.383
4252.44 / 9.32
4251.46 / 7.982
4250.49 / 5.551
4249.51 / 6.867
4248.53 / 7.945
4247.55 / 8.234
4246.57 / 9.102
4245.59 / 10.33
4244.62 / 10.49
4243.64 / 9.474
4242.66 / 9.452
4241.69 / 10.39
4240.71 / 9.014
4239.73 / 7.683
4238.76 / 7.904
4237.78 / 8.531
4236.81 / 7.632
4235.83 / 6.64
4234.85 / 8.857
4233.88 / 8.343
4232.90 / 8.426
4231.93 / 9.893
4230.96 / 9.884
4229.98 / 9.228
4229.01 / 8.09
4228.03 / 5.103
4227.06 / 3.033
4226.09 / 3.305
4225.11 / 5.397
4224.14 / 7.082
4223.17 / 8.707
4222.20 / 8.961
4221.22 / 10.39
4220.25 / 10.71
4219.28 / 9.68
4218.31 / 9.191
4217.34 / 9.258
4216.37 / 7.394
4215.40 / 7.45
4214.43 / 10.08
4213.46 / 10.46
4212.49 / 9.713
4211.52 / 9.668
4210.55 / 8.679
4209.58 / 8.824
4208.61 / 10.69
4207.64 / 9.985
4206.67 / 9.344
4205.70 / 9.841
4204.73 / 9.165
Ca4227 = 2.4 angstroms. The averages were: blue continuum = 9.21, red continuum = 8.79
